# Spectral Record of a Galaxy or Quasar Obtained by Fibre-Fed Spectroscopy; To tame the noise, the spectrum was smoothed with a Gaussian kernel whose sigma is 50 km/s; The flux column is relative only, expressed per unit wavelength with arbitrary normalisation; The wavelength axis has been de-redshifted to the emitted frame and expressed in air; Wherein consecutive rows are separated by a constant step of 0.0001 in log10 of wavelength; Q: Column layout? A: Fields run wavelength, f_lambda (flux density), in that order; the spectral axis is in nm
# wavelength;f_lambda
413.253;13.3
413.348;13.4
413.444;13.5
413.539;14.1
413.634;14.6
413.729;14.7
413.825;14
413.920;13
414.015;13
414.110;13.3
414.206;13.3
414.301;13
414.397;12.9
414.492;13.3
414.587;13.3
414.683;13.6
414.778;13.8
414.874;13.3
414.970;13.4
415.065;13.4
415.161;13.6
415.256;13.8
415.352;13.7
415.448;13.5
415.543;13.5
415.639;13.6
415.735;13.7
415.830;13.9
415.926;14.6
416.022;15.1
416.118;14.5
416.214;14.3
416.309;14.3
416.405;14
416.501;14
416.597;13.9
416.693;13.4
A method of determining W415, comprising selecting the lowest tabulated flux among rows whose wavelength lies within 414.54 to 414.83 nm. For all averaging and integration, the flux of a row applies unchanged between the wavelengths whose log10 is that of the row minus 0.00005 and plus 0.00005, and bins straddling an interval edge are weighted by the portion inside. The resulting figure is 13.3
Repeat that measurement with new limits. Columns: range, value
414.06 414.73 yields 12.9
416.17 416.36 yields 14.3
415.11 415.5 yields 13.5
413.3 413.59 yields 13.4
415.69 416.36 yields 13.7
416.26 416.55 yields 14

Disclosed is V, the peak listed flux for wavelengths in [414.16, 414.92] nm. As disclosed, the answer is 13.8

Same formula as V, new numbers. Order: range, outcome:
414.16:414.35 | 13.3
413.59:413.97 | 14.7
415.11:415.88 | 13.9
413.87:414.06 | 13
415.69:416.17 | 15.1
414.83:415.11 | 13.4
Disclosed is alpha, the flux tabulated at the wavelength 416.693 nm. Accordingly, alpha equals 13.4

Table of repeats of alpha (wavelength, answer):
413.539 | 14.1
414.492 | 13.3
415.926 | 14.6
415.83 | 13.9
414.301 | 13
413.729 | 14.7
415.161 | 13.6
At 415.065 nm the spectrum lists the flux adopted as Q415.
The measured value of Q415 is 13.4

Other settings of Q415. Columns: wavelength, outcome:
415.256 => 13.8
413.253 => 13.3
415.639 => 13.6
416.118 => 14.5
